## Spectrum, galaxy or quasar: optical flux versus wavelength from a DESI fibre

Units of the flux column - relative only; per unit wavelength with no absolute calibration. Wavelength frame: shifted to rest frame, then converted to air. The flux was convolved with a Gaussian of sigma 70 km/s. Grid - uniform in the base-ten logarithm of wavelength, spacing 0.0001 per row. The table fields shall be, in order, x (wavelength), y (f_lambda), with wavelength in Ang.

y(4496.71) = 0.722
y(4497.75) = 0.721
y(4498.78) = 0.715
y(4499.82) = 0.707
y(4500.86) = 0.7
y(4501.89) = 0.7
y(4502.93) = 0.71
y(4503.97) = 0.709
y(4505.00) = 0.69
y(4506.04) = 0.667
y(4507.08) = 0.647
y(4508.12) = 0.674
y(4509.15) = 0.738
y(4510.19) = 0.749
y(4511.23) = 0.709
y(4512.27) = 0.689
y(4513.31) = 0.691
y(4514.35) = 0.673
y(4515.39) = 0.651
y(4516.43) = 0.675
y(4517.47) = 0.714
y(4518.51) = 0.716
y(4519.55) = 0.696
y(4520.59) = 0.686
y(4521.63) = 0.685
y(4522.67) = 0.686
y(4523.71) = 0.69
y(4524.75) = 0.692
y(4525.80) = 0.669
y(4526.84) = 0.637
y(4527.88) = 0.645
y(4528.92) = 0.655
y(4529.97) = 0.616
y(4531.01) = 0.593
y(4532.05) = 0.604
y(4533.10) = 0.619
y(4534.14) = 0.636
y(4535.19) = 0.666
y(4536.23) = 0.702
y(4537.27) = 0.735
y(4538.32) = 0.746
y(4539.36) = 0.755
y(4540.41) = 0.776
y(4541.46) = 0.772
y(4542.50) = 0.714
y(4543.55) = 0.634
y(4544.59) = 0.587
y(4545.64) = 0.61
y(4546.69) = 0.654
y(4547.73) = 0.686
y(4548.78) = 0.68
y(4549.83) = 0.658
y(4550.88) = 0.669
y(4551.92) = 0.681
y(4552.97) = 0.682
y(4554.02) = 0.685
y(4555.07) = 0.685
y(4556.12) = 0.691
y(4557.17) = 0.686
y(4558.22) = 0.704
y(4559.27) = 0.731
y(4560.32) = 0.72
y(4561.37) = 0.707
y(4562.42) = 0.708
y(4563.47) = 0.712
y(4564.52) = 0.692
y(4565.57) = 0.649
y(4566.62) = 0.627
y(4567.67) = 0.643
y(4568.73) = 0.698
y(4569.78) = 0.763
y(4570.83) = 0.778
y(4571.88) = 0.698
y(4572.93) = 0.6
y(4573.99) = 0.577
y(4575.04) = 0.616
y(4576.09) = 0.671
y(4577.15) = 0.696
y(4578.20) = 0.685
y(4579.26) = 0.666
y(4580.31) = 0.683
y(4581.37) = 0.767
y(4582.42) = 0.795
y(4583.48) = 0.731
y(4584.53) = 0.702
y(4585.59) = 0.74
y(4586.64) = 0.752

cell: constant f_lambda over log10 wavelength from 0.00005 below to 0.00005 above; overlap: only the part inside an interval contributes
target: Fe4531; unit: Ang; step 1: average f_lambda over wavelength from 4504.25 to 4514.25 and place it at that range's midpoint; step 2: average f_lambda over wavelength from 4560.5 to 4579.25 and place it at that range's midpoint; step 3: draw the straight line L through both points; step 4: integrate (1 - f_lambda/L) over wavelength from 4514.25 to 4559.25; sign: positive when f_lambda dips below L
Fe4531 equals 0.6 Ang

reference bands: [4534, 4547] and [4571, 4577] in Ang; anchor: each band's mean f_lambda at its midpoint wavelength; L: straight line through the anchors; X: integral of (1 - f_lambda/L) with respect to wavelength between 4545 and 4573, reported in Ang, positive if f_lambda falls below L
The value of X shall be -0.8 Ang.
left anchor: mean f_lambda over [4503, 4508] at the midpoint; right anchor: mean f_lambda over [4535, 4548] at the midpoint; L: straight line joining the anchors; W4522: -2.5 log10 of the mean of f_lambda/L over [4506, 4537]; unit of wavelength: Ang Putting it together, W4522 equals 0.02 mag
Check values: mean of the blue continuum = 0.68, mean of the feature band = 0.673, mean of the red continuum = 0.697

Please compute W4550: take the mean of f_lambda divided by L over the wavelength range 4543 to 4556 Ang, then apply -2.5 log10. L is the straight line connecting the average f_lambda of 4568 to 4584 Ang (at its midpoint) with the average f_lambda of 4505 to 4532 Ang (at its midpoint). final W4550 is 0.04 mag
